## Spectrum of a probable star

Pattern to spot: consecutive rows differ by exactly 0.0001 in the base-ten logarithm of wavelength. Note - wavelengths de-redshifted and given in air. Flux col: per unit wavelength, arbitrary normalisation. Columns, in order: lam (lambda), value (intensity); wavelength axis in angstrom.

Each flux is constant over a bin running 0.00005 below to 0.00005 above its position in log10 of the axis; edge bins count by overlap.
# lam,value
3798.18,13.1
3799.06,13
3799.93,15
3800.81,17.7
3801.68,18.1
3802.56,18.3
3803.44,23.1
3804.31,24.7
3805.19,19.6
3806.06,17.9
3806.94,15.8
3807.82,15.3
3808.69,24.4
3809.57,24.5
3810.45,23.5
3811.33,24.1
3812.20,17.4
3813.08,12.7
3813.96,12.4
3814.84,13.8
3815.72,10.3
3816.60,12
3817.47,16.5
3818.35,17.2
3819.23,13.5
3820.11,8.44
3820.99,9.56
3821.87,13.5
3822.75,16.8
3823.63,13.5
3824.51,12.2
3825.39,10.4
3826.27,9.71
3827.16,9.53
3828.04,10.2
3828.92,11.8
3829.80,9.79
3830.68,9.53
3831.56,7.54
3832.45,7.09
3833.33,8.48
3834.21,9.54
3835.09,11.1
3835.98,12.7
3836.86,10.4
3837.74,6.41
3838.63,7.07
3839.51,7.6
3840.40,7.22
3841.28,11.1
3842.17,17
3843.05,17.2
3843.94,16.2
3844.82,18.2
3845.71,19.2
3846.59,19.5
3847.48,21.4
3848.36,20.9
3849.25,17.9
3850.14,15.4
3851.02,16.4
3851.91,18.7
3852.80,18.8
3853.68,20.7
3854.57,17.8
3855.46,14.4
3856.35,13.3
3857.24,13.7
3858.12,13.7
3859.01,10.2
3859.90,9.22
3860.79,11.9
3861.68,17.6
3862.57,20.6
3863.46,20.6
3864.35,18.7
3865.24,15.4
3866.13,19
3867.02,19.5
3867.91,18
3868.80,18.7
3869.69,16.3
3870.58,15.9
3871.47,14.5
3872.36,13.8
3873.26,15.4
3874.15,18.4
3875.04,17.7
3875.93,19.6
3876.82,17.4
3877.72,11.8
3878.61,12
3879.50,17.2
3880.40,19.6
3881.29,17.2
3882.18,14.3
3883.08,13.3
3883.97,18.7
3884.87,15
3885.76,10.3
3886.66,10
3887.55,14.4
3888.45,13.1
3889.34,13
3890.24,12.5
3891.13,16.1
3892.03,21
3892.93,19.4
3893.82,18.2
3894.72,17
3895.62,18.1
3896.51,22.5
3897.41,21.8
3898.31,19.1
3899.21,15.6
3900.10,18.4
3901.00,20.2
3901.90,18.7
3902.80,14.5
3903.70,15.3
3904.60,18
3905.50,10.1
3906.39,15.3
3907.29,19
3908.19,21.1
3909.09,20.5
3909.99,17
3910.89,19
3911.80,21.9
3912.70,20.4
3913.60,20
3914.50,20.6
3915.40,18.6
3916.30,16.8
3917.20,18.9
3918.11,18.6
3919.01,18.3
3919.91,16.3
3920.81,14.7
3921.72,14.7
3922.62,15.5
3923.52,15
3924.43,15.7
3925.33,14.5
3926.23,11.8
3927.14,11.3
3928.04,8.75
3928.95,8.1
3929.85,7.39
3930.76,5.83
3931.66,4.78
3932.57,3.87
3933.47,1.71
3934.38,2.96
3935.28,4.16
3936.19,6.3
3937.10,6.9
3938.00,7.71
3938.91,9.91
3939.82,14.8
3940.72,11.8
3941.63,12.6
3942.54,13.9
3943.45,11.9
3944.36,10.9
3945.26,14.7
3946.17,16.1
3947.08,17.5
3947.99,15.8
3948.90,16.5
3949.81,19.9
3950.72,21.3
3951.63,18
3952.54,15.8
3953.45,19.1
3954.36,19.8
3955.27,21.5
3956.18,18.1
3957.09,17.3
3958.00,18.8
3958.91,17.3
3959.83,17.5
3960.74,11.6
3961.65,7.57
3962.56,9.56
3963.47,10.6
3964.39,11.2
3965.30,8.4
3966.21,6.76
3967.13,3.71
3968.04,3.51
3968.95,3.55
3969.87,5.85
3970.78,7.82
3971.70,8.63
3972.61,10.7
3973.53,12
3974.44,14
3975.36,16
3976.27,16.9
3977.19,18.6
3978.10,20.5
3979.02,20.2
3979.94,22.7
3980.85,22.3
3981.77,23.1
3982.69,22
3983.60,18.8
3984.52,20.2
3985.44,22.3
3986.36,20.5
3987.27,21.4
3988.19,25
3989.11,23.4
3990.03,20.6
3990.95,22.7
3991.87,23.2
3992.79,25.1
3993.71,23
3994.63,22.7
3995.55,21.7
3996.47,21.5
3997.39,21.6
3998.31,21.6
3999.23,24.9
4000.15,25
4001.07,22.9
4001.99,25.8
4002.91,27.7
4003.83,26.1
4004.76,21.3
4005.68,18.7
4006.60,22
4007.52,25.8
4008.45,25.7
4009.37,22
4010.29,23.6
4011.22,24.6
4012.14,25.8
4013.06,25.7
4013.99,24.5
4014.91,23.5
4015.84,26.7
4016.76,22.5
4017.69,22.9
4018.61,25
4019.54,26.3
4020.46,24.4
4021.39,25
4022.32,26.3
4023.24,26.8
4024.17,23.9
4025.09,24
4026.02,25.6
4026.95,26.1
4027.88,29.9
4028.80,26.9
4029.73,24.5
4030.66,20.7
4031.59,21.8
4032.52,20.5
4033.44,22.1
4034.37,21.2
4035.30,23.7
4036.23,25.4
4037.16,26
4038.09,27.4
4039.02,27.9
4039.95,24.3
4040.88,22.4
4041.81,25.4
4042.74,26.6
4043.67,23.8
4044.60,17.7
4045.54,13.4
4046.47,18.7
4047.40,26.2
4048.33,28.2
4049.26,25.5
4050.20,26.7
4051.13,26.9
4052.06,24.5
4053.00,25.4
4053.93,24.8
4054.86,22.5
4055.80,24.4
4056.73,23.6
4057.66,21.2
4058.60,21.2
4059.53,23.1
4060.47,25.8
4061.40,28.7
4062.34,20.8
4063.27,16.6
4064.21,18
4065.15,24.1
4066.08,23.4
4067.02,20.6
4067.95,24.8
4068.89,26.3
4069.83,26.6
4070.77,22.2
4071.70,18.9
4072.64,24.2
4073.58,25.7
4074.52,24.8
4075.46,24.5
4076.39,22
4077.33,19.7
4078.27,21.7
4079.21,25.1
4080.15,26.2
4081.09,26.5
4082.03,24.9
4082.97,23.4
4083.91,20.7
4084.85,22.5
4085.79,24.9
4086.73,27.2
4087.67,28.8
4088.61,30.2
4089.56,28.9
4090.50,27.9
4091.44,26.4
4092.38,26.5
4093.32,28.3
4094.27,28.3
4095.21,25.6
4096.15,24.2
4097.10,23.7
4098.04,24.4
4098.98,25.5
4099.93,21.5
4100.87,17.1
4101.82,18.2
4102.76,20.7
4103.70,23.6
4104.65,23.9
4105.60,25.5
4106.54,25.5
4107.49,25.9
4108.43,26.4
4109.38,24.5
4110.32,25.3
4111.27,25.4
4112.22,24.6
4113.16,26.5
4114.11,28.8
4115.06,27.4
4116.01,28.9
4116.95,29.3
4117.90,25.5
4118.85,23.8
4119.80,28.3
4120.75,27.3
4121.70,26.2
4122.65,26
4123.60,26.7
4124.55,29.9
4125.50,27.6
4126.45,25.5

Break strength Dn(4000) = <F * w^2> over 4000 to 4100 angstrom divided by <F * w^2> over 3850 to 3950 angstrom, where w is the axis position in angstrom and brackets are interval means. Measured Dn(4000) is 1.73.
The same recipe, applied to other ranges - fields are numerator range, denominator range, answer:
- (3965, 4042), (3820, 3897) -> 1.57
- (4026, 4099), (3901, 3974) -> 1.92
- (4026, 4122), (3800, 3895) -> 1.80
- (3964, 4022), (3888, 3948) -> 1.44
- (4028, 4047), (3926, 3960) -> 1.91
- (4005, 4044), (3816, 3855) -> 2.02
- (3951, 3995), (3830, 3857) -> 1.26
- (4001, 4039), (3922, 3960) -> 1.97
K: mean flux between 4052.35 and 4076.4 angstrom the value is 23.3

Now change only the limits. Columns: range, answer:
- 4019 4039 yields 24.8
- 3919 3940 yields 9.8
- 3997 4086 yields 23.9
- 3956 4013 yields 18.5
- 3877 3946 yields 14.5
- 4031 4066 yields 23.4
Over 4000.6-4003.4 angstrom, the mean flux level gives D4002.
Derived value 25.5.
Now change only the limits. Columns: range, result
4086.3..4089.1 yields 28.7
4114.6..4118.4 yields 27.8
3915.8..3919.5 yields 18.1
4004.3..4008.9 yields 22.7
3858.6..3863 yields 13.9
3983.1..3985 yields 19.6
